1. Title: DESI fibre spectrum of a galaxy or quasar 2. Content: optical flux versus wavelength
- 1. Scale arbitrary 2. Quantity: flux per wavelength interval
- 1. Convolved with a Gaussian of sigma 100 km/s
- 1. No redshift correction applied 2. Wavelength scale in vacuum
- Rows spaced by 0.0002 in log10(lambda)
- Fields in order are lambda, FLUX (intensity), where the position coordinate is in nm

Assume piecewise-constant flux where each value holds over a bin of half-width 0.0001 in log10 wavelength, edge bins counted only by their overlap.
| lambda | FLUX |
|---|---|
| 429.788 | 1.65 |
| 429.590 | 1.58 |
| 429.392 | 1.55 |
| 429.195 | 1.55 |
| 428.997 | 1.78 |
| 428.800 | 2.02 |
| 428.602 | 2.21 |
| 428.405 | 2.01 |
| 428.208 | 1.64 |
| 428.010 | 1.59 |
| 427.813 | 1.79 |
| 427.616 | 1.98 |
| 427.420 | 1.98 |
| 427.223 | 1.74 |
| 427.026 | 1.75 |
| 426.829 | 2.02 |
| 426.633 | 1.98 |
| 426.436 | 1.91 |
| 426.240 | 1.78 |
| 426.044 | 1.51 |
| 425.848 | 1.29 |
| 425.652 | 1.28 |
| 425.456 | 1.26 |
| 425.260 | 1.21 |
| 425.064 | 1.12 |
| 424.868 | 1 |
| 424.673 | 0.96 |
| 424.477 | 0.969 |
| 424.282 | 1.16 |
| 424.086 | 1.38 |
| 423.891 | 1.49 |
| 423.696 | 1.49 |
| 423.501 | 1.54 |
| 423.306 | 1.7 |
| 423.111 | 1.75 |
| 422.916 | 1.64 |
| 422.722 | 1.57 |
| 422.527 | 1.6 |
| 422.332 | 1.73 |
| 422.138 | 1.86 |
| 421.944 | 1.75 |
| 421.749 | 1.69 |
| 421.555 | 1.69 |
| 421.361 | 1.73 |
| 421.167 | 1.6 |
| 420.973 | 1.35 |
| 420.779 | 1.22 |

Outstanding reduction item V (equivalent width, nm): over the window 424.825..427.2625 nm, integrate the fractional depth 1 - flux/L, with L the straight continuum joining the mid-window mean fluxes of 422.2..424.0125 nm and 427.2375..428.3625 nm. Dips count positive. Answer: 0.28 nm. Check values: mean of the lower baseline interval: 1.61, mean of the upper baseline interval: 1.8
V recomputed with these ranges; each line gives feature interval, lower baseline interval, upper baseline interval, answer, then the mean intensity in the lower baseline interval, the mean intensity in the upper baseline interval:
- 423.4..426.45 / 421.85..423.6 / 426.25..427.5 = 0.80 nm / 1.68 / 1.89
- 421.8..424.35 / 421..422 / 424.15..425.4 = -0.39 nm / 1.66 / 1.08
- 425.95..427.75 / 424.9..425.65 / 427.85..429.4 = -0.45 nm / 1.19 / 1.81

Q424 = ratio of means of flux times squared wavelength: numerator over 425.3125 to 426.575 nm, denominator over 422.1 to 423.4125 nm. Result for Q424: 0.91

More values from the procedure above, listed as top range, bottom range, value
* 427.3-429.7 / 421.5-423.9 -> 1.12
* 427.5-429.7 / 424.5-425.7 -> 1.62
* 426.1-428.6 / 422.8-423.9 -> 1.17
